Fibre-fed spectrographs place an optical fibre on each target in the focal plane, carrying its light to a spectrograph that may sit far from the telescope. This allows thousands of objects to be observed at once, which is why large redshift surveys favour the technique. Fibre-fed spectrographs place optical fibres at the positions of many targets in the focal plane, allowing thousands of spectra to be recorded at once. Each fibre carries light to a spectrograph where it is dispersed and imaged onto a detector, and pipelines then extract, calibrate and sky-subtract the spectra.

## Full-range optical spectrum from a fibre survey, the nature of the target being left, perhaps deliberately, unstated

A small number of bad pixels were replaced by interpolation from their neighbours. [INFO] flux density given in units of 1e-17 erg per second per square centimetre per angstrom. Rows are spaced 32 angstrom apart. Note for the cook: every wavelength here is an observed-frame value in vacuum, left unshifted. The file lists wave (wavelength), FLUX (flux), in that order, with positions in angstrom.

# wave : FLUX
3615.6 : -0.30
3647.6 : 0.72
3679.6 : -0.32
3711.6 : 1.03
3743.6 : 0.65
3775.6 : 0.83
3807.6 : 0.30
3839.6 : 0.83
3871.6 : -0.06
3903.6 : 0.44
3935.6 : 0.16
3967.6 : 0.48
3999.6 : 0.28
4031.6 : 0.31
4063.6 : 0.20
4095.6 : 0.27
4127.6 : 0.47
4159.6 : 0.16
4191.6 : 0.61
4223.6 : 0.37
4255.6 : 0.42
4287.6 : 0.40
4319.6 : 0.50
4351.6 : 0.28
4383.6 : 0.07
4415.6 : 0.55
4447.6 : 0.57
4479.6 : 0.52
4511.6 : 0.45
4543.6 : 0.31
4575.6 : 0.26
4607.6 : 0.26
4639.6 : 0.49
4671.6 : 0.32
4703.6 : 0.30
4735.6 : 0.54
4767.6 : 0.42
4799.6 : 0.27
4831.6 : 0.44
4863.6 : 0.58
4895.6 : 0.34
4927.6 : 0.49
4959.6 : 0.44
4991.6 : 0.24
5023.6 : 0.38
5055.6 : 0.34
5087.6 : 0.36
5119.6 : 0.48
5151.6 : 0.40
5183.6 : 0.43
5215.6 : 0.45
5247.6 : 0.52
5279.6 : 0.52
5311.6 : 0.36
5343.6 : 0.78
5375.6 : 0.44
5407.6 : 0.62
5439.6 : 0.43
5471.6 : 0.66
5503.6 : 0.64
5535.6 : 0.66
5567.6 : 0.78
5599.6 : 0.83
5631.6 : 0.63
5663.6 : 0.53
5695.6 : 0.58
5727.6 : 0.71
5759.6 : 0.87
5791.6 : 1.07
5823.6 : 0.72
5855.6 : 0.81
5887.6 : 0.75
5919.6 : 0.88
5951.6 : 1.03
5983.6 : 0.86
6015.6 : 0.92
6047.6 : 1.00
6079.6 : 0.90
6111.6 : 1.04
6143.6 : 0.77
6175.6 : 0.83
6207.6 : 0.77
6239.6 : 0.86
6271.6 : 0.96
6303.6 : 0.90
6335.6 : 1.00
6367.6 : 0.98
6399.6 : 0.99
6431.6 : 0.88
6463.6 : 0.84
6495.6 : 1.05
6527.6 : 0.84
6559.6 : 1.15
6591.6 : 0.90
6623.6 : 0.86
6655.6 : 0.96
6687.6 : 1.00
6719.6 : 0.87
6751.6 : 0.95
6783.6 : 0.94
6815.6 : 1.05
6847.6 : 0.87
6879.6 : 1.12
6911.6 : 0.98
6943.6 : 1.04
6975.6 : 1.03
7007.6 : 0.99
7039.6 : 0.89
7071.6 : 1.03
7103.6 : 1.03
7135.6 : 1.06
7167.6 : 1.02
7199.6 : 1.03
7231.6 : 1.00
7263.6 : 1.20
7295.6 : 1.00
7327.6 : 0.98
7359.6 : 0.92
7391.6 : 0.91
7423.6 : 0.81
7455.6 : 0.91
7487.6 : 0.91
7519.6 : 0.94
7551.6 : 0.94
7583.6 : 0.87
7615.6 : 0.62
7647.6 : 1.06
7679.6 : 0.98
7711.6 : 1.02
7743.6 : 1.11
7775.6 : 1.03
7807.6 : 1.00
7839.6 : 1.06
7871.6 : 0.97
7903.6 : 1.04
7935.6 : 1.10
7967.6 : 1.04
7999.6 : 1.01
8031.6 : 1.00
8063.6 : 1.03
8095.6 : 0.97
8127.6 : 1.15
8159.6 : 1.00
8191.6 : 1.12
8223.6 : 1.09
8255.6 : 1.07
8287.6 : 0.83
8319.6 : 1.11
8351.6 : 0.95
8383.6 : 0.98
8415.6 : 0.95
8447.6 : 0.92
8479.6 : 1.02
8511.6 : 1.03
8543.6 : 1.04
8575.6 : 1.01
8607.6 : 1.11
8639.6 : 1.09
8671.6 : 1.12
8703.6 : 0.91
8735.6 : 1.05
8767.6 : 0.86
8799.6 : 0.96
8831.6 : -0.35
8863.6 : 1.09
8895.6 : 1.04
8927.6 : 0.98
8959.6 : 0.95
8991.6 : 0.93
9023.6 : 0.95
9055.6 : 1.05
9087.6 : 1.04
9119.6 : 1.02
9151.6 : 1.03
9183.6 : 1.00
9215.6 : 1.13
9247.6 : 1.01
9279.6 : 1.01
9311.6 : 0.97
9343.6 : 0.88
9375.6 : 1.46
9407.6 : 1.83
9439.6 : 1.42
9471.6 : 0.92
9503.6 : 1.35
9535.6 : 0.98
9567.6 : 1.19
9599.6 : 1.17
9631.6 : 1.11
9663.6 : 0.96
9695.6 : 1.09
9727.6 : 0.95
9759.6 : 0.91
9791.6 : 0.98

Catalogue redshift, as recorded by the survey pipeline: 0.431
